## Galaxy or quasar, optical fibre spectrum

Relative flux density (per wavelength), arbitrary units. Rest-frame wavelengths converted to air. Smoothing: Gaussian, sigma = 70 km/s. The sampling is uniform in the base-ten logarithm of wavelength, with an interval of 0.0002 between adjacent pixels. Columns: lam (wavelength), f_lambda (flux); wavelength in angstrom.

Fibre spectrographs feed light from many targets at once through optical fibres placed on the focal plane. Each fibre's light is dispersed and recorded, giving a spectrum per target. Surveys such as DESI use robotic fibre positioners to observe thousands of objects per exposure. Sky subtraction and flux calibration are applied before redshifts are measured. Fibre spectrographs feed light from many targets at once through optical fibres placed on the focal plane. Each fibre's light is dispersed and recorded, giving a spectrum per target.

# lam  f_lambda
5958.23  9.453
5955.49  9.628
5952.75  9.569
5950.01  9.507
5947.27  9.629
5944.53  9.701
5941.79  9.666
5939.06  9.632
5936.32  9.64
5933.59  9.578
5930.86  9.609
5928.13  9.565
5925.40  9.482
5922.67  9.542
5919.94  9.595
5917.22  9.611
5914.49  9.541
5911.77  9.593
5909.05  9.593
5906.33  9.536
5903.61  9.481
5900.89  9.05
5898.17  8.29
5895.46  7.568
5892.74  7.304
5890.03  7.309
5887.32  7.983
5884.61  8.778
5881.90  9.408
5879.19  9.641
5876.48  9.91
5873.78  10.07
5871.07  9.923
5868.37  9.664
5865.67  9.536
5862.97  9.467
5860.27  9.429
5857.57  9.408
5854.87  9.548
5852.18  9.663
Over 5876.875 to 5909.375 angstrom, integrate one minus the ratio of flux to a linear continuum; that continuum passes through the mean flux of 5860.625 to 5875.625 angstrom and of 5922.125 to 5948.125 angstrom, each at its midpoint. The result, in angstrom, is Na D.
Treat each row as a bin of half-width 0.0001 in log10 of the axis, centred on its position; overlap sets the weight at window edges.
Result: 3.4 angstrom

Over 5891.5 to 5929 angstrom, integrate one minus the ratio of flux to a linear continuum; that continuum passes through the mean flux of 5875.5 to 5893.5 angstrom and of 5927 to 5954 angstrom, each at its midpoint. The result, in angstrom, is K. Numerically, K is -0.14 angstrom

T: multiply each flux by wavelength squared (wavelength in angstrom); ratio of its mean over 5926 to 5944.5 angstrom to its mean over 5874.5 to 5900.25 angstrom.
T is 1.15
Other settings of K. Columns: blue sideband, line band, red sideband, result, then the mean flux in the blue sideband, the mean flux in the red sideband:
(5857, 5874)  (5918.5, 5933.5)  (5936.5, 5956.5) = 0.09 angstrom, 9.62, 9.62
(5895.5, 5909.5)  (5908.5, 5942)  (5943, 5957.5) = -1.06 angstrom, 9.01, 9.6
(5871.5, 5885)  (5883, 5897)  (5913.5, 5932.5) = 2.61 angstrom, 9.64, 9.56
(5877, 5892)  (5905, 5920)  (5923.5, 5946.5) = -0.65 angstrom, 8.64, 9.61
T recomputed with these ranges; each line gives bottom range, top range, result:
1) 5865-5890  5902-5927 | 1.04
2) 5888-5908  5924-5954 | 1.16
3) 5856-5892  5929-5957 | 1.07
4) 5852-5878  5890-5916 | 0.92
